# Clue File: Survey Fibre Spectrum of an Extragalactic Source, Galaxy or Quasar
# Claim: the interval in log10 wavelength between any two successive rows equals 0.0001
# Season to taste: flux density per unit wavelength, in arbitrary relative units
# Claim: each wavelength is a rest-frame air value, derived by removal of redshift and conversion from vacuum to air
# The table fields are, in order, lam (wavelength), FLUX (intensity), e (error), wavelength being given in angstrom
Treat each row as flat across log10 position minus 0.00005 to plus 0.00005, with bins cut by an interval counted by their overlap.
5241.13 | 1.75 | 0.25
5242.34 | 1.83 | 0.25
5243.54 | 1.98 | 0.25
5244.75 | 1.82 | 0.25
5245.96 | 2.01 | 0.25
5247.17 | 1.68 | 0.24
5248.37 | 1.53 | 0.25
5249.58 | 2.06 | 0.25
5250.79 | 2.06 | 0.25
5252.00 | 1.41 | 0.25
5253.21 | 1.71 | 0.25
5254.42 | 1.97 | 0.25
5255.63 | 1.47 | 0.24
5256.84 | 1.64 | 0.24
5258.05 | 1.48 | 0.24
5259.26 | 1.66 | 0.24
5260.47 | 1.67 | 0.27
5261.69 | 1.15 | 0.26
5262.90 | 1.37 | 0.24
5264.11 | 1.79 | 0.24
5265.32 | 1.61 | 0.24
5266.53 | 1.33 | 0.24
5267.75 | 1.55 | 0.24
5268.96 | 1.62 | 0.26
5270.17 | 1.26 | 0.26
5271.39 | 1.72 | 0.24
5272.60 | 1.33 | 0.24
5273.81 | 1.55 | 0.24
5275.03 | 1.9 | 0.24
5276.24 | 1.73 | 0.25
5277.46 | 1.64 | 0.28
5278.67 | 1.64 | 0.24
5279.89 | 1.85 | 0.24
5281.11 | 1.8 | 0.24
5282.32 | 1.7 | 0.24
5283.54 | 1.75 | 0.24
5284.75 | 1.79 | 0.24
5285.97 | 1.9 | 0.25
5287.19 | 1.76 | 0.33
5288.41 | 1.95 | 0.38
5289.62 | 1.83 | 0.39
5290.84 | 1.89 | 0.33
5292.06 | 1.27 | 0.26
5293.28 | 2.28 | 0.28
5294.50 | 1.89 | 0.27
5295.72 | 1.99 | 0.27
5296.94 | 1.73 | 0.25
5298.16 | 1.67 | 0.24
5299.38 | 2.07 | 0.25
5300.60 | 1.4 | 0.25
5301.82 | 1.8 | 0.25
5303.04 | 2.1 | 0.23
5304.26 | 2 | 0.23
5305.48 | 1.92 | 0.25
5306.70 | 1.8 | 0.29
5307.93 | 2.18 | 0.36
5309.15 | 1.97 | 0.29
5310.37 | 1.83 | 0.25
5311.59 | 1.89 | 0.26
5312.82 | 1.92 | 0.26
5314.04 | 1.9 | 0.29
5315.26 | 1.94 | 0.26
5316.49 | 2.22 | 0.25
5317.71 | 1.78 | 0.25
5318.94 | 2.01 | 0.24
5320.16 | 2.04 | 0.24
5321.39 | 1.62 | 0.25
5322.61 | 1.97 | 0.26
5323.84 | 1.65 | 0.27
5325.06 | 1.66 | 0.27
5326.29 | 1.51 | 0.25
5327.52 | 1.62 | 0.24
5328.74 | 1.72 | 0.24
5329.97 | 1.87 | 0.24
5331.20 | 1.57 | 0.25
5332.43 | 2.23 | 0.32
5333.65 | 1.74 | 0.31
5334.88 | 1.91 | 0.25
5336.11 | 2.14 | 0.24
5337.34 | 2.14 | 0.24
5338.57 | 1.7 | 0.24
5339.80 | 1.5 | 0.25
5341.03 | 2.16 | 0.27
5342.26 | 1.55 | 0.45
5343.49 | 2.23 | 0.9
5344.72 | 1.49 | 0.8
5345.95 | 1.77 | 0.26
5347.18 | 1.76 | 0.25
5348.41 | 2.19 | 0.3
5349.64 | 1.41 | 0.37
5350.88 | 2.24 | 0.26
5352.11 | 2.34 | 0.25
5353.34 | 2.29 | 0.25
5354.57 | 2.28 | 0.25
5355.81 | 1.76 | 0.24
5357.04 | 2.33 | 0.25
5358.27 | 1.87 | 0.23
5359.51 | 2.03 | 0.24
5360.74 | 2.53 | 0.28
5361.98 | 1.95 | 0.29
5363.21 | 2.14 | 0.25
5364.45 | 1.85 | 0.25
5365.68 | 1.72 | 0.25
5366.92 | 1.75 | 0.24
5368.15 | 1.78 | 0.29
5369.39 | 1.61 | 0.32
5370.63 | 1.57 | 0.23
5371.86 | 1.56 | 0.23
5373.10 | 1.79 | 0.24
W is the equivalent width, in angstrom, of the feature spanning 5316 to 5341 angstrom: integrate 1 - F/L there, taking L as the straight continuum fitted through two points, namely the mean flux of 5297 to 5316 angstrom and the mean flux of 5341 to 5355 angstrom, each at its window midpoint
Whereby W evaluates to 1.22 angstrom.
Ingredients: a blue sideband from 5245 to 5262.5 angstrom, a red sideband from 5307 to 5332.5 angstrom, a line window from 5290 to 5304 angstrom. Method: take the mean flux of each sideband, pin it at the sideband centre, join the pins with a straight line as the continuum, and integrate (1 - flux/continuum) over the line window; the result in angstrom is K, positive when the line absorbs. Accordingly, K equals -0.3 angstrom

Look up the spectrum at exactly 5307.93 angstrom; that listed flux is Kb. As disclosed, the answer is 2.18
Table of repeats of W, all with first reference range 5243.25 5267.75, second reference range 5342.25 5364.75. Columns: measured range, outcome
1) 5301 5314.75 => -0.6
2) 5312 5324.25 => -0.1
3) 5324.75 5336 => 0.9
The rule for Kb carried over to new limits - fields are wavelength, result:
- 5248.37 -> 1.53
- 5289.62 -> 1.83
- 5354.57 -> 2.28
